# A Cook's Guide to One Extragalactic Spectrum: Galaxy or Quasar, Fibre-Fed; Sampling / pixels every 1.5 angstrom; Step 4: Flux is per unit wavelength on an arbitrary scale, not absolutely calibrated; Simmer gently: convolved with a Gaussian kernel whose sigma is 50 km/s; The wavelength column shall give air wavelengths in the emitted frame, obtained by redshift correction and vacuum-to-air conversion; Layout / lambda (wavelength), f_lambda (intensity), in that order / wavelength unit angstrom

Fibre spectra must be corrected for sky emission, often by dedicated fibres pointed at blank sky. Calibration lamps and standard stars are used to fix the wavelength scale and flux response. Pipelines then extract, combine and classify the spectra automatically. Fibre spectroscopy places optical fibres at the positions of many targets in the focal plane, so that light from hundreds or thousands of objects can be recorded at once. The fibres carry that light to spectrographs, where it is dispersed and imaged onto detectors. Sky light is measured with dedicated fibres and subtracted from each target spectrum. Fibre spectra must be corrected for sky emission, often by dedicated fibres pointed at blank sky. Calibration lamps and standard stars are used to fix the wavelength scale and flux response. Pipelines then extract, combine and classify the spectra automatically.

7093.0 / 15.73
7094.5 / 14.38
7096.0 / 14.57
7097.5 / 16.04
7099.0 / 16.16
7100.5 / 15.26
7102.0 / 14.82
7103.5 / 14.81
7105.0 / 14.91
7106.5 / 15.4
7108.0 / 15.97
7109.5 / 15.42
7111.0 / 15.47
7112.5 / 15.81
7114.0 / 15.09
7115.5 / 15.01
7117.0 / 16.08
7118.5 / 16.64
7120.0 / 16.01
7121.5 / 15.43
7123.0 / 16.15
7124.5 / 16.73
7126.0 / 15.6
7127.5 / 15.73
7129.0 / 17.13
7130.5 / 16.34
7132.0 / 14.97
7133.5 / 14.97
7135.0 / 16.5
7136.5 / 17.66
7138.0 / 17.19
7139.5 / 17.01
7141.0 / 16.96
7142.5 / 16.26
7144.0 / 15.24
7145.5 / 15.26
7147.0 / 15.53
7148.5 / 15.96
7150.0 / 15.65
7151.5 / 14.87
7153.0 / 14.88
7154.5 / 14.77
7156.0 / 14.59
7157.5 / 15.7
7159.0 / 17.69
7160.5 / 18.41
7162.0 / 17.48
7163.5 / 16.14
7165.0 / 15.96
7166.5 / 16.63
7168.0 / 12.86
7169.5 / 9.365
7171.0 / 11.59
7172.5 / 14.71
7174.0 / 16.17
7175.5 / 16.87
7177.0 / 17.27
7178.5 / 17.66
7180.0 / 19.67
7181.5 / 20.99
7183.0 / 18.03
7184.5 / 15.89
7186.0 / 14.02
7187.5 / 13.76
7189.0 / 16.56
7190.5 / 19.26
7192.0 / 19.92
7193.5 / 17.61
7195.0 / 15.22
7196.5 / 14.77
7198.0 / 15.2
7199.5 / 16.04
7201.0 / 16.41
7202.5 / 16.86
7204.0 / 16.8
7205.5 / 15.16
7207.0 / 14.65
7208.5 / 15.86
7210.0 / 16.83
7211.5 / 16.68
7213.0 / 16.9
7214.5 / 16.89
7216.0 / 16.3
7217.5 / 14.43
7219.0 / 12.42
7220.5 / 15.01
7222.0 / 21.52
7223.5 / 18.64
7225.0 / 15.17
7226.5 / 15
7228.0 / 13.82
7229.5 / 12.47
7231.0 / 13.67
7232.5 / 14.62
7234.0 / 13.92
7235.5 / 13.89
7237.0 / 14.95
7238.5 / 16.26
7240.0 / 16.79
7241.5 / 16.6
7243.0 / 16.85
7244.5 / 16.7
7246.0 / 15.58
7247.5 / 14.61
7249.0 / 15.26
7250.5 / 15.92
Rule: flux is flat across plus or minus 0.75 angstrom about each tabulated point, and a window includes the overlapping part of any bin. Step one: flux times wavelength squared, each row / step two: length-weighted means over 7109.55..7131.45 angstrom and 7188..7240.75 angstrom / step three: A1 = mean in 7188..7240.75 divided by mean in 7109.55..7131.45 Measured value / 1.02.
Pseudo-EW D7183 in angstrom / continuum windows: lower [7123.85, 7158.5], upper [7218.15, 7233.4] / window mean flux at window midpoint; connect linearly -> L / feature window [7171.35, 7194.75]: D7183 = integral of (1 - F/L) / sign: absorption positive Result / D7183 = -2.3 angstrom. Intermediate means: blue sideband 15.9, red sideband 15.2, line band 17.1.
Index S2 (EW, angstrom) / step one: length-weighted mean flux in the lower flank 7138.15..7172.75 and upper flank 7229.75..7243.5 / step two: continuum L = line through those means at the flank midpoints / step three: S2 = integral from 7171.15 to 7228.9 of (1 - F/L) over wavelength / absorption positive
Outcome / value -4.2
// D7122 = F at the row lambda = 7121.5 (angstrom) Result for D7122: 15.43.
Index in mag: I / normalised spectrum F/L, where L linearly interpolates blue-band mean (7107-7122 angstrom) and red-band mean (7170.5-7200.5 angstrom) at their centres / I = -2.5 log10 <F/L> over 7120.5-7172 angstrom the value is 0.03 mag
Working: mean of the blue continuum 15.7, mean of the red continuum 16.6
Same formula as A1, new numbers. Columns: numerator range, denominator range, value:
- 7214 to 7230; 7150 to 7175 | 1.05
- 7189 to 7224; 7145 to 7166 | 1.05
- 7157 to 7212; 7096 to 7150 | 1.04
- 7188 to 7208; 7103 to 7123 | 1.08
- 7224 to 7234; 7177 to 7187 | 0.82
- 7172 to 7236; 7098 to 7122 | 1.07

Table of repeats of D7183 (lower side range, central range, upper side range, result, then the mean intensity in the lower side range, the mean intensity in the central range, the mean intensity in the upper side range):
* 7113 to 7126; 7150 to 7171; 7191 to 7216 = 1.19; 15.9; 15.2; 16.4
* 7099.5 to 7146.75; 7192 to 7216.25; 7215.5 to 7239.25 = -1.53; 15.9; 16.2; 15.1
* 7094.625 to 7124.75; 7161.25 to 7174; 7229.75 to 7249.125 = 0.81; 15.5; 14.4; 15.3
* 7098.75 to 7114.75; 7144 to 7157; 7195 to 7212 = 0.33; 15.4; 15.2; 15.9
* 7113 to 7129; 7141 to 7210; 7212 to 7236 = -1.90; 15.9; 16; 15.3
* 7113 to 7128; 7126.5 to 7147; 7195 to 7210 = -0.49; 15.8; 16.2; 15.8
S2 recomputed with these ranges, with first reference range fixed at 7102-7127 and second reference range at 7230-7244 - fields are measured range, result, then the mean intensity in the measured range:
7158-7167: -0.9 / 17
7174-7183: -1.6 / 18.3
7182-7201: -1.3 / 16.4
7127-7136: -0.2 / 16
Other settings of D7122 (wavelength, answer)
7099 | 16.16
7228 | 13.82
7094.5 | 14.38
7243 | 16.85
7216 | 16.3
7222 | 21.52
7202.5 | 16.86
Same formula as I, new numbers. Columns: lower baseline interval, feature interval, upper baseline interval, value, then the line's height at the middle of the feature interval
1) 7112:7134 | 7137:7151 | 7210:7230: -0.018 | 15.9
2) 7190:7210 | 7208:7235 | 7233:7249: 0.031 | 16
